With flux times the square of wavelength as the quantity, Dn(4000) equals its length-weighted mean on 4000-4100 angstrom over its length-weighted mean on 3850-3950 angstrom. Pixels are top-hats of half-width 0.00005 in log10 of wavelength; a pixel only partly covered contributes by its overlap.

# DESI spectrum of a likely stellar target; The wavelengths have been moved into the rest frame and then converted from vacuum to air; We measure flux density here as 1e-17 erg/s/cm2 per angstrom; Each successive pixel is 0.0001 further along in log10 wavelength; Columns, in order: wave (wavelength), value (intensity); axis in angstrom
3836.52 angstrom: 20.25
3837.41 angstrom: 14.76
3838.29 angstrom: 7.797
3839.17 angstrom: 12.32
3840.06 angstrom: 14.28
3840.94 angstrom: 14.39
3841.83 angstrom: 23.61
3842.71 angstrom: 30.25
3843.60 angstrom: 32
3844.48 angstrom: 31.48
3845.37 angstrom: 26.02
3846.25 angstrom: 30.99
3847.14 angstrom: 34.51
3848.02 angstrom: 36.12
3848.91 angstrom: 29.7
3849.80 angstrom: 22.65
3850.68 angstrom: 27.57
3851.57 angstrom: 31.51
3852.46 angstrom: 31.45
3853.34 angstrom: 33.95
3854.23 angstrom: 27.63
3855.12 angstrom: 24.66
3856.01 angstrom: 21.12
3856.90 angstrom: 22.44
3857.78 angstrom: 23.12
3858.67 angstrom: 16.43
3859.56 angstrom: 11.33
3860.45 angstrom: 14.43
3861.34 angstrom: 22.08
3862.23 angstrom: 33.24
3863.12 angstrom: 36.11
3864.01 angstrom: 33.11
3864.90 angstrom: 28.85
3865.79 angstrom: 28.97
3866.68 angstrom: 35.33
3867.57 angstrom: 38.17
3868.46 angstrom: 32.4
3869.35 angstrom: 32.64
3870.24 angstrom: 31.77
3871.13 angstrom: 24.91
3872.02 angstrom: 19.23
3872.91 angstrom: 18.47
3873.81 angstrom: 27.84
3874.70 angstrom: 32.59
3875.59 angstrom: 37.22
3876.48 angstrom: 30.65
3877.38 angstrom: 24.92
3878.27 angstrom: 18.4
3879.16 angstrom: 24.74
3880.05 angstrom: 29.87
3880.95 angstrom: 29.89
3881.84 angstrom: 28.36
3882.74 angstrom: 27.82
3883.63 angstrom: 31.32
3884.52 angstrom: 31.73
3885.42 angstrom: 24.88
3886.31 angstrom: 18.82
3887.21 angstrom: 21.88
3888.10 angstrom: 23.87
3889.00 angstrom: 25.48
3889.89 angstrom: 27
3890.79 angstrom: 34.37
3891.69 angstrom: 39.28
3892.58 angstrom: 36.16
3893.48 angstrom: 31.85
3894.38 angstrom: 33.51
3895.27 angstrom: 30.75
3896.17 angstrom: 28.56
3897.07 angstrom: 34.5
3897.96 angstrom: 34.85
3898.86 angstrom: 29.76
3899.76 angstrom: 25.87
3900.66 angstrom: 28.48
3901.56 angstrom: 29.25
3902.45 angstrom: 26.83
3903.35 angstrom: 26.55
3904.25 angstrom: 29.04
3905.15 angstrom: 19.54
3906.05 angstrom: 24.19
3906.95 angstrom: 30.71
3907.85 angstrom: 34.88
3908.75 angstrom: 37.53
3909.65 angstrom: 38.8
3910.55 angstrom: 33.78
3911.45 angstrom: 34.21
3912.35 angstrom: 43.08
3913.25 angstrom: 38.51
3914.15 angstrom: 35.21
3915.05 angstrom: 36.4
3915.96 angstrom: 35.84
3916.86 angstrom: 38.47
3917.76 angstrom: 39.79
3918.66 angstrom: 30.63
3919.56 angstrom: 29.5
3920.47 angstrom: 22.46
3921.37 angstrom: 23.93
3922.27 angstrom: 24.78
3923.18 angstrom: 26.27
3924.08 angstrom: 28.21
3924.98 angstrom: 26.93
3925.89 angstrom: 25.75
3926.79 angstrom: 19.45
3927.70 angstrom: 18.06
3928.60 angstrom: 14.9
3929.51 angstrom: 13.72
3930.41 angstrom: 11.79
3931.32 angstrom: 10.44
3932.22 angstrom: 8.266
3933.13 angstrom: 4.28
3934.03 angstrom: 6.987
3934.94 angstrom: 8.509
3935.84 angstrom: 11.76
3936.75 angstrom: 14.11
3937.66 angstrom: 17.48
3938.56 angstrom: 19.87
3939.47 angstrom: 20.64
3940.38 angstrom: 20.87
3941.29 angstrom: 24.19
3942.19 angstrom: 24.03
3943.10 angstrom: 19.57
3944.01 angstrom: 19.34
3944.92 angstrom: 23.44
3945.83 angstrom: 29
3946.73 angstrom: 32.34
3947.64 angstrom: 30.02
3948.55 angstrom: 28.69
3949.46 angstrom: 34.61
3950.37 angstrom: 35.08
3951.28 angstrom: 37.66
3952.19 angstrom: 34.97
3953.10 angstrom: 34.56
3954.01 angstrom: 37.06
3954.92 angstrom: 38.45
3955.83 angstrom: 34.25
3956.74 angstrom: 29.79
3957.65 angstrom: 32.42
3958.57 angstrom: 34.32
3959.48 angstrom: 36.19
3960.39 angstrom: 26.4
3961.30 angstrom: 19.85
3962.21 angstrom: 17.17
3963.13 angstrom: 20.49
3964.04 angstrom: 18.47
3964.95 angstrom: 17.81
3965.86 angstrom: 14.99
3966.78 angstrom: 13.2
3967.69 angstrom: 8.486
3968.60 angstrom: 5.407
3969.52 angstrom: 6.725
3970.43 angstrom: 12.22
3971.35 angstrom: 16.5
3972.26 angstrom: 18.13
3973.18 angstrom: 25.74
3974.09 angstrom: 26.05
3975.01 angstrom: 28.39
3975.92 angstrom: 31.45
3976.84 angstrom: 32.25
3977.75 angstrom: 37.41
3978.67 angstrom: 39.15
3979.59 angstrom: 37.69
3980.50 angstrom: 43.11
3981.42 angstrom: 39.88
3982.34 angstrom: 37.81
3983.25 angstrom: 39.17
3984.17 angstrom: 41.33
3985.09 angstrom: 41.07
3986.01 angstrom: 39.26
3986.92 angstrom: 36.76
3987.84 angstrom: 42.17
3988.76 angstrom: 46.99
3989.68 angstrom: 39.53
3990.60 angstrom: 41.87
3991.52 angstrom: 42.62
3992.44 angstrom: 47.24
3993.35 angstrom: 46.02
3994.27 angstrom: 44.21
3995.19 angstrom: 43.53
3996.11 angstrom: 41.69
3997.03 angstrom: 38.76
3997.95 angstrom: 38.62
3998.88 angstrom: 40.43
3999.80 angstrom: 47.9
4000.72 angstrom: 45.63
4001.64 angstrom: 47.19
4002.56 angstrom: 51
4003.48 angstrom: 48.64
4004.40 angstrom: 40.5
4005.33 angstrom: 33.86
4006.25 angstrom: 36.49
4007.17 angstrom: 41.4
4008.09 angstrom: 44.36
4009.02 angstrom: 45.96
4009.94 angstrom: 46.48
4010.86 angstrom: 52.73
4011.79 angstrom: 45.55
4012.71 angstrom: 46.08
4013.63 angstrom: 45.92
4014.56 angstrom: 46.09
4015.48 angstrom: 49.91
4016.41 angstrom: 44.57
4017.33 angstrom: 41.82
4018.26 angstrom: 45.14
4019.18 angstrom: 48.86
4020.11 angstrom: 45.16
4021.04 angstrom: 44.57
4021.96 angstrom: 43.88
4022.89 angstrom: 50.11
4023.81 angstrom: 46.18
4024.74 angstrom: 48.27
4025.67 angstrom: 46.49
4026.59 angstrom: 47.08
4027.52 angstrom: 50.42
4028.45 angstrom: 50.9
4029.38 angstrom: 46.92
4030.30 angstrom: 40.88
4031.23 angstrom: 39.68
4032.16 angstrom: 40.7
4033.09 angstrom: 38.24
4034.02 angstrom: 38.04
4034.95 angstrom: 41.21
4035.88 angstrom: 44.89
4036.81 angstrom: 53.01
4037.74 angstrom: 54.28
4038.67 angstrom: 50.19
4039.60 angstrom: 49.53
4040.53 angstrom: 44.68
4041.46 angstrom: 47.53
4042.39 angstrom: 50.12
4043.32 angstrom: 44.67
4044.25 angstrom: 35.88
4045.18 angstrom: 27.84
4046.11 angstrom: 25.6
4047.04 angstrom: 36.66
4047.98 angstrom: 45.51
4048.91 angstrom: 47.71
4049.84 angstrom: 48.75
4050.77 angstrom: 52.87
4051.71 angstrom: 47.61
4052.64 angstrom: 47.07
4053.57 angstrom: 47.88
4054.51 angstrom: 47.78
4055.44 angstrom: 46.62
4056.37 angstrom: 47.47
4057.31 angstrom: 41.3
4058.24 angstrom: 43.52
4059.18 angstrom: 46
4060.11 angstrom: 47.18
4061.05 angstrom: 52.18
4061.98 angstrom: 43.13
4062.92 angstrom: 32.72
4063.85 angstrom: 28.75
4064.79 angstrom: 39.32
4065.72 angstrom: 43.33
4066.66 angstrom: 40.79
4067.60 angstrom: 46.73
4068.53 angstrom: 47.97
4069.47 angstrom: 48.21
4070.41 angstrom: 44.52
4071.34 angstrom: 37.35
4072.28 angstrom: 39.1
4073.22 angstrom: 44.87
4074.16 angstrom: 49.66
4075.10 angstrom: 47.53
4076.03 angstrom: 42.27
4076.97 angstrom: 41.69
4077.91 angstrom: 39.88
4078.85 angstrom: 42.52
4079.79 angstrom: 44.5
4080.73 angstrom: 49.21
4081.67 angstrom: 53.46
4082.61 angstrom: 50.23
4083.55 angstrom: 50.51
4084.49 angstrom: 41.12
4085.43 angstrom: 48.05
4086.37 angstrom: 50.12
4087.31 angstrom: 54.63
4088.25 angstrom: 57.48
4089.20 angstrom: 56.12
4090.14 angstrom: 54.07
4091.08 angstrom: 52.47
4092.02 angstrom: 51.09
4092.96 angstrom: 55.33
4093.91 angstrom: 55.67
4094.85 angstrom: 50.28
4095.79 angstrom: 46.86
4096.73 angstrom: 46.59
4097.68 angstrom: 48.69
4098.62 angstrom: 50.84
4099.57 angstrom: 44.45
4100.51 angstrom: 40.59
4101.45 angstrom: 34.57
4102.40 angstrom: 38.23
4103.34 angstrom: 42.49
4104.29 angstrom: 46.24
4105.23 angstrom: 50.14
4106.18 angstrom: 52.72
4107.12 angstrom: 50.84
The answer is 1.9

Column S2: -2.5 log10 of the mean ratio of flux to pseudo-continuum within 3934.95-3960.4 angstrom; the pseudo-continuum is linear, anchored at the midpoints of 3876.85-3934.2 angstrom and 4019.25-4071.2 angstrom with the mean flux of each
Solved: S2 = 0.19 mag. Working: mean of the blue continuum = 27.5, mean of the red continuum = 44.5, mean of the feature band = 27.6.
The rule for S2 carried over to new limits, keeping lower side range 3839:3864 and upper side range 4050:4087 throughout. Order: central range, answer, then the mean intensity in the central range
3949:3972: 0.390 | 24.6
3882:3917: -0.032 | 31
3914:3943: 0.446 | 21.5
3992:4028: -0.133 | 45.1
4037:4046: -0.046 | 44.5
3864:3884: -0.044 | 28.9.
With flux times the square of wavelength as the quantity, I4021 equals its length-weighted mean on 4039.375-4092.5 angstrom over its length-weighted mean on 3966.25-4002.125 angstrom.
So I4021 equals 1.4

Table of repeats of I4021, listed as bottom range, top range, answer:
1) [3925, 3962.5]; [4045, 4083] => 1.98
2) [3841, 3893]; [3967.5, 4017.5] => 1.47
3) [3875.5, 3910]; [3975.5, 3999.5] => 1.45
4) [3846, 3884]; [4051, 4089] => 1.81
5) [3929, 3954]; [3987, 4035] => 2.12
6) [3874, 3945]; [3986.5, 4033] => 1.78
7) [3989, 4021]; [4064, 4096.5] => 1.11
